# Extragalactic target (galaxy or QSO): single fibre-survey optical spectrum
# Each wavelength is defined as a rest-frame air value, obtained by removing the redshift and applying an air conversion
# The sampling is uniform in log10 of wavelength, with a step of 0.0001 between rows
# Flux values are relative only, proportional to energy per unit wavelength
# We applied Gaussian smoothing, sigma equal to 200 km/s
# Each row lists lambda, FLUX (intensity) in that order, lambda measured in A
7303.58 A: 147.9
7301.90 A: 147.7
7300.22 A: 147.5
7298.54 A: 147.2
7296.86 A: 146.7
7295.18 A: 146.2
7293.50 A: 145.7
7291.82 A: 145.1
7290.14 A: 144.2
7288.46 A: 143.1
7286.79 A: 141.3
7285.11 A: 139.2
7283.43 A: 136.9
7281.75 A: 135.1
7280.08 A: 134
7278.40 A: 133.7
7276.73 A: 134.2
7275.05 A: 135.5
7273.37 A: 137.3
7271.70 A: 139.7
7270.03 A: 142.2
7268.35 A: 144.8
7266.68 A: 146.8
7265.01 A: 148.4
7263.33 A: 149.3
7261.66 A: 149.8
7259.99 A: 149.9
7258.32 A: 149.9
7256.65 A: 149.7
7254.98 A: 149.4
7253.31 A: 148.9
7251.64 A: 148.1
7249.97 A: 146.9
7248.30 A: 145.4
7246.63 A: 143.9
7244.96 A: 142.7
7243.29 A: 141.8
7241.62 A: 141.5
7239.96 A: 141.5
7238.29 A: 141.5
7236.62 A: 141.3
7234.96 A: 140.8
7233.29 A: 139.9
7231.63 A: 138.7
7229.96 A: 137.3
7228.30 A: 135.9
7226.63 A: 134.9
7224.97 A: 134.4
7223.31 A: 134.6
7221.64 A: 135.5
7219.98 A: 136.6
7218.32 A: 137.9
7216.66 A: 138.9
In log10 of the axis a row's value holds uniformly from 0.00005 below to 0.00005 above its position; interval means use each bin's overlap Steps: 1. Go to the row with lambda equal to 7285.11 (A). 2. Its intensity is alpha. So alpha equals 139.2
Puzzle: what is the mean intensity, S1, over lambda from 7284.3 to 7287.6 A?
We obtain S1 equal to 140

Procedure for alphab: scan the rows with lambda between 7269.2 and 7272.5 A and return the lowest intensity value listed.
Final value 139.7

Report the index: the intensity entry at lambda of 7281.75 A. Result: 135.1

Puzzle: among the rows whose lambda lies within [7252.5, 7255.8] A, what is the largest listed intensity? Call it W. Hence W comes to 149.4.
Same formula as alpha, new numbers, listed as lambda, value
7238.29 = 141.5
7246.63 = 143.9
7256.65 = 149.7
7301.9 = 147.7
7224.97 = 134.4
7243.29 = 141.8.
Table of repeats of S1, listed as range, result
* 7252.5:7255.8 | 149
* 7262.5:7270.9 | 146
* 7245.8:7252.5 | 146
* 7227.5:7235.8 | 139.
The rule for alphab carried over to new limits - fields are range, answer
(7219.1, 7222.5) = 135.5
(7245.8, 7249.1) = 143.9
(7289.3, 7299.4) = 144.2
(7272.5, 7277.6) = 134.2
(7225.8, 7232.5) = 134.9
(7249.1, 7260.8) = 146.9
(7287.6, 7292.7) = 143.1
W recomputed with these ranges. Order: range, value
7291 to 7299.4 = 147.2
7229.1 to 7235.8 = 140.8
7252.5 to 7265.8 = 149.9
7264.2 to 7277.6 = 148.4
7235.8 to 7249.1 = 145.4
